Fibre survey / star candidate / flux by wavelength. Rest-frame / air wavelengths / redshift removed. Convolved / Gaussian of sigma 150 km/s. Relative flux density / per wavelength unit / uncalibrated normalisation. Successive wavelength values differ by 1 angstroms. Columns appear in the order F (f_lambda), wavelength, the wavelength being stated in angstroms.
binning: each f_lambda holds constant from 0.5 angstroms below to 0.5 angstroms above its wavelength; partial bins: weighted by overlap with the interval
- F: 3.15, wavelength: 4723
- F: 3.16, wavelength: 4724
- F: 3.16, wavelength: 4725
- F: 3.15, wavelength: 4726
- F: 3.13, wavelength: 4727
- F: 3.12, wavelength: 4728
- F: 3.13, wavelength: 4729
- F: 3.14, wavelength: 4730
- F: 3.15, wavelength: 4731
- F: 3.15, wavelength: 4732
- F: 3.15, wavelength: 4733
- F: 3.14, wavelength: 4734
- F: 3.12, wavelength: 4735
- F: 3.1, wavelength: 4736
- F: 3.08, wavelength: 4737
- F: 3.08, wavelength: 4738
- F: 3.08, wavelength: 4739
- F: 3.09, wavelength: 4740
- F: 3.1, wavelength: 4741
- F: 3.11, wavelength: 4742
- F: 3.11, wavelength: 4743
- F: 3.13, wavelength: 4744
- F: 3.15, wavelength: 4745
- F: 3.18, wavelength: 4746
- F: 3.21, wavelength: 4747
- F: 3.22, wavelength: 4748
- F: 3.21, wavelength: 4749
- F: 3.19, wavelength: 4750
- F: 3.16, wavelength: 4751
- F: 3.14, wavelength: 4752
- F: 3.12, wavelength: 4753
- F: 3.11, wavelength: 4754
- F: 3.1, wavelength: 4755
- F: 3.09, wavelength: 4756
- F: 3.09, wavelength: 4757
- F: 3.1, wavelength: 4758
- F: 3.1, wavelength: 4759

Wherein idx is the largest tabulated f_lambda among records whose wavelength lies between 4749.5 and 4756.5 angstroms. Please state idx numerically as 3.19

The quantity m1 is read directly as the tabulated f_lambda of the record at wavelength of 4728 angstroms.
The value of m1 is 3.12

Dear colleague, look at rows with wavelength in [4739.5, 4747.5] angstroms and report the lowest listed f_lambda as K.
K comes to 3.09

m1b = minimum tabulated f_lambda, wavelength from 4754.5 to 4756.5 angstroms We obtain 3.09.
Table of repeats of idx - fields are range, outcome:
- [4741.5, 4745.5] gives 3.15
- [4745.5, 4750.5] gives 3.22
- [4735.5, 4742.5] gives 3.11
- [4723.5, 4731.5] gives 3.16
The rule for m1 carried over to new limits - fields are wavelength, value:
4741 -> 3.1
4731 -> 3.15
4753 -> 3.12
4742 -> 3.11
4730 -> 3.14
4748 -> 3.22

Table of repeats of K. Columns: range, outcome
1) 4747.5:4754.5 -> 3.11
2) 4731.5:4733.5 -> 3.15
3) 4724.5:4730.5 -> 3.12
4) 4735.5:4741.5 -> 3.08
